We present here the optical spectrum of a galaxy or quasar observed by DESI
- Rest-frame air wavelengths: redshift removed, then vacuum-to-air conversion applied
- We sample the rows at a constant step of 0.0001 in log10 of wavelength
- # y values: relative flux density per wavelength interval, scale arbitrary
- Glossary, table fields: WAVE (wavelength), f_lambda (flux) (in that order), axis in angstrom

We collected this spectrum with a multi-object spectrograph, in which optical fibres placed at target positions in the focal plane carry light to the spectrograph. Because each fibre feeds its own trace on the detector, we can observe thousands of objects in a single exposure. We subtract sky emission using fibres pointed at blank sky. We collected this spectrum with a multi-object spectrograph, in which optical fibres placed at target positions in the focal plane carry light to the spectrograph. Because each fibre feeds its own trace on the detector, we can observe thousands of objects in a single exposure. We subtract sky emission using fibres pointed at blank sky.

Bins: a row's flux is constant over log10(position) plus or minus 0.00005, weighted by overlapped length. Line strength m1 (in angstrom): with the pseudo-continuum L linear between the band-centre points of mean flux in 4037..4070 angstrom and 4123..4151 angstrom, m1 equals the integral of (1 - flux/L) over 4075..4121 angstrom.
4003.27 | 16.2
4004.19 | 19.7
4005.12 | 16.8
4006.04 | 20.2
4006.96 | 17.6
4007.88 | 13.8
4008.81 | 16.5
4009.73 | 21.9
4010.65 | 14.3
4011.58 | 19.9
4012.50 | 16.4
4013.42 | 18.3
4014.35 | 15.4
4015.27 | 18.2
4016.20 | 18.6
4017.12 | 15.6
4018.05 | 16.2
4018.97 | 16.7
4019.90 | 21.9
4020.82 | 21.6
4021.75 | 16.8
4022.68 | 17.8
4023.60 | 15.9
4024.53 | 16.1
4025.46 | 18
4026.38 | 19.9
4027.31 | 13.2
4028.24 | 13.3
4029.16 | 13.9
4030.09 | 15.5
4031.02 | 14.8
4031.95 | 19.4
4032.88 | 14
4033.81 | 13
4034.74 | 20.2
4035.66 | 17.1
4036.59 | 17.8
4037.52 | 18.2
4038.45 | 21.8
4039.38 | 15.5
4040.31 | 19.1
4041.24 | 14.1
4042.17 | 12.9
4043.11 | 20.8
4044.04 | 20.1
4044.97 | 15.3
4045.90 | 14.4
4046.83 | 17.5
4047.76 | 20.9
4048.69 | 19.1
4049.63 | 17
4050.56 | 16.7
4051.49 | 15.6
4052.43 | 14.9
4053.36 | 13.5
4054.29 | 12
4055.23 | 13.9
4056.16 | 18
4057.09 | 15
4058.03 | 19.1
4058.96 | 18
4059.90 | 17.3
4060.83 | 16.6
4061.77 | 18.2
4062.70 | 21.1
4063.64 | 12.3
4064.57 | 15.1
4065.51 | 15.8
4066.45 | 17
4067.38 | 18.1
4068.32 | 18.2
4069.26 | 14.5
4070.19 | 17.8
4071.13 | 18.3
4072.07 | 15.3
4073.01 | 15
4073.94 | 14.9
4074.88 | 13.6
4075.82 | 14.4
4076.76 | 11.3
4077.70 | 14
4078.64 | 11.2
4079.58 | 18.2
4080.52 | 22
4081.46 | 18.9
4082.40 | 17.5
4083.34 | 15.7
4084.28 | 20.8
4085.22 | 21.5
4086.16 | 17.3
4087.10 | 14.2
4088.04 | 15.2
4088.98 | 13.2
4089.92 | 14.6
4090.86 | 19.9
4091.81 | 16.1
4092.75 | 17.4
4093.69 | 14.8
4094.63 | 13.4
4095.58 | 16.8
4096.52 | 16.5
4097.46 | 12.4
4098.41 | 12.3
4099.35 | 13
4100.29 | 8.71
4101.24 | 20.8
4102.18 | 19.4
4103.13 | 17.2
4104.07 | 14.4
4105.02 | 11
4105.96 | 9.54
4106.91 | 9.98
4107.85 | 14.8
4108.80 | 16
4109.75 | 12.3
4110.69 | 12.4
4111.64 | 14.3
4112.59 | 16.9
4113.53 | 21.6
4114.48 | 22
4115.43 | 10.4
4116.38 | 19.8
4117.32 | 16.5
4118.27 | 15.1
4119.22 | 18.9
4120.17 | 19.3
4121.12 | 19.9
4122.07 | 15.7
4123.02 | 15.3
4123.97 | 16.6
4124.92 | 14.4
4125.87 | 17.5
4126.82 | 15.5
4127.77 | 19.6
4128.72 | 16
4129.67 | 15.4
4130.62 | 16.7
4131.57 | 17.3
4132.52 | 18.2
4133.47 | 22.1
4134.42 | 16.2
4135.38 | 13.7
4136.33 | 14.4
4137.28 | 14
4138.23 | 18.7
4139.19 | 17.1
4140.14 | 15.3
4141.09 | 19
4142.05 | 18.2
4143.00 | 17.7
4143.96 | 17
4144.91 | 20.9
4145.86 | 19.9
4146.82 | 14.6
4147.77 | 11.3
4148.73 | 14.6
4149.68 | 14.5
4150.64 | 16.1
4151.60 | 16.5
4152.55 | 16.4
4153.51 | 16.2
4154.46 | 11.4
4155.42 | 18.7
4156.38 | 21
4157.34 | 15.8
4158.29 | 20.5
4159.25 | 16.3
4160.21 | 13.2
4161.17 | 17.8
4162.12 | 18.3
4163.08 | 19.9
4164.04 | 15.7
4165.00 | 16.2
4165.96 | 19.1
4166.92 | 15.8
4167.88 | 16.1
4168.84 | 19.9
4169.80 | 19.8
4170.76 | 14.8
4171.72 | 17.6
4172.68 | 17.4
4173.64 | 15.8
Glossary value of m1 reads 2.7 angstrom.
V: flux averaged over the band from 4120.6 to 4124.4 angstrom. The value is 16.9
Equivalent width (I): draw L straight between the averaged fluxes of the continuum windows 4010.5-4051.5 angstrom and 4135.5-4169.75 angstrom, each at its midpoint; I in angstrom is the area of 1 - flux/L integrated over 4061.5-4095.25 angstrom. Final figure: 1.4 angstrom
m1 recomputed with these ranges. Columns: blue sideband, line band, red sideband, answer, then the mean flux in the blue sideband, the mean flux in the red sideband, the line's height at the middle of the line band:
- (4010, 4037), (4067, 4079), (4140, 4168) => 1.24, 16.9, 16.8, 16.9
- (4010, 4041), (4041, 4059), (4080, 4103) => 0.43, 17.1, 16.4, 16.8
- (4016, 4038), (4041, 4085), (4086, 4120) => -0.95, 16.9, 15.3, 16.1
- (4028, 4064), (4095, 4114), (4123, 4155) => 2.31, 16.6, 16.4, 16.5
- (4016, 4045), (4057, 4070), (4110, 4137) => 0.00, 17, 16.8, 17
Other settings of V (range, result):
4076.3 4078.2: 12.6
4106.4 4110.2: 13.2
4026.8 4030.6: 14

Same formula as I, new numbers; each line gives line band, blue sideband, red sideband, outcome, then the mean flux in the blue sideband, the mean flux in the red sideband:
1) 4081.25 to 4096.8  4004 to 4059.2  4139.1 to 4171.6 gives 0.27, 17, 16.9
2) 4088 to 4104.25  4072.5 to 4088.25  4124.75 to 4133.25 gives 1.10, 16.2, 17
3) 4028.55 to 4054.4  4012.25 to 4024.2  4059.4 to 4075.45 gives 0.61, 17.6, 16.4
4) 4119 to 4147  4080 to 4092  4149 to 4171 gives -0.05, 17.5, 17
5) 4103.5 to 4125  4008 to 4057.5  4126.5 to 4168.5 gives 1.62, 16.9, 16.8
